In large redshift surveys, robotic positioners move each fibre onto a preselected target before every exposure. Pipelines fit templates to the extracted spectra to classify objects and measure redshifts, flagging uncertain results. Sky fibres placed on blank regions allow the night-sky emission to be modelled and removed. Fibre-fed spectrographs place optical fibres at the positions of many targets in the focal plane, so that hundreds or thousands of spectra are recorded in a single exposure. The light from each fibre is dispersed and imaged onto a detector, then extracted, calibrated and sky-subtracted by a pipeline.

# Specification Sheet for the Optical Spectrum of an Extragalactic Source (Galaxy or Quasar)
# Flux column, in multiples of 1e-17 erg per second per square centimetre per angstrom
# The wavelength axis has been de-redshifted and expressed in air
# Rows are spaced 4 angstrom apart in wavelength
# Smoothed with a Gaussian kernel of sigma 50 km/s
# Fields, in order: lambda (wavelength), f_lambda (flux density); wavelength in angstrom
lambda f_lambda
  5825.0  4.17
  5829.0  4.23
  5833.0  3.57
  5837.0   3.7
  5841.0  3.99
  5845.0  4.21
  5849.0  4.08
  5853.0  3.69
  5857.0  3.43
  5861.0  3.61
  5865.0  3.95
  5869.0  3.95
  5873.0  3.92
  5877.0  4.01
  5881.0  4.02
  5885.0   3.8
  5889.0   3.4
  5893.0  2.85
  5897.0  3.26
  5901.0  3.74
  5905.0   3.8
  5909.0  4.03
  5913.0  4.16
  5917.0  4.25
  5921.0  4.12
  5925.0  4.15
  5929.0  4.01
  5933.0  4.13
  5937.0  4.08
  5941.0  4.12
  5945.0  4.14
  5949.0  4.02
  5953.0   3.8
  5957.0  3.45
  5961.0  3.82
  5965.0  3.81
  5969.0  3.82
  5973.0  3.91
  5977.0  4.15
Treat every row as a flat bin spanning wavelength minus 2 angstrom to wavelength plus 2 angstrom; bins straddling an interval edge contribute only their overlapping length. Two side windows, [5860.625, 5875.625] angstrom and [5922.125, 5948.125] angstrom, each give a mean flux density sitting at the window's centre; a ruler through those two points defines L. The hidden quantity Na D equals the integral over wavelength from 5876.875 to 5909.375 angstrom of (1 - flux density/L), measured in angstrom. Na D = 2.9 angstrom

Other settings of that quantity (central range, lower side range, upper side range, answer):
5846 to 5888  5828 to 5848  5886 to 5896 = -3.79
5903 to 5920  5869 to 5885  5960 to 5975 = -0.66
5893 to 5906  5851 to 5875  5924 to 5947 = 1.53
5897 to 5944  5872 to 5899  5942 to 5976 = -3.75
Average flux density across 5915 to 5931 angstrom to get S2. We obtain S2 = 4.13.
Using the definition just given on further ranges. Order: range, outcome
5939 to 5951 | 4.09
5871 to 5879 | 3.96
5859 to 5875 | 3.86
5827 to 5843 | 3.87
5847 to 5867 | 3.75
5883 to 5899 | 3.33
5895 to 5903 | 3.5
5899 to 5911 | 3.86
